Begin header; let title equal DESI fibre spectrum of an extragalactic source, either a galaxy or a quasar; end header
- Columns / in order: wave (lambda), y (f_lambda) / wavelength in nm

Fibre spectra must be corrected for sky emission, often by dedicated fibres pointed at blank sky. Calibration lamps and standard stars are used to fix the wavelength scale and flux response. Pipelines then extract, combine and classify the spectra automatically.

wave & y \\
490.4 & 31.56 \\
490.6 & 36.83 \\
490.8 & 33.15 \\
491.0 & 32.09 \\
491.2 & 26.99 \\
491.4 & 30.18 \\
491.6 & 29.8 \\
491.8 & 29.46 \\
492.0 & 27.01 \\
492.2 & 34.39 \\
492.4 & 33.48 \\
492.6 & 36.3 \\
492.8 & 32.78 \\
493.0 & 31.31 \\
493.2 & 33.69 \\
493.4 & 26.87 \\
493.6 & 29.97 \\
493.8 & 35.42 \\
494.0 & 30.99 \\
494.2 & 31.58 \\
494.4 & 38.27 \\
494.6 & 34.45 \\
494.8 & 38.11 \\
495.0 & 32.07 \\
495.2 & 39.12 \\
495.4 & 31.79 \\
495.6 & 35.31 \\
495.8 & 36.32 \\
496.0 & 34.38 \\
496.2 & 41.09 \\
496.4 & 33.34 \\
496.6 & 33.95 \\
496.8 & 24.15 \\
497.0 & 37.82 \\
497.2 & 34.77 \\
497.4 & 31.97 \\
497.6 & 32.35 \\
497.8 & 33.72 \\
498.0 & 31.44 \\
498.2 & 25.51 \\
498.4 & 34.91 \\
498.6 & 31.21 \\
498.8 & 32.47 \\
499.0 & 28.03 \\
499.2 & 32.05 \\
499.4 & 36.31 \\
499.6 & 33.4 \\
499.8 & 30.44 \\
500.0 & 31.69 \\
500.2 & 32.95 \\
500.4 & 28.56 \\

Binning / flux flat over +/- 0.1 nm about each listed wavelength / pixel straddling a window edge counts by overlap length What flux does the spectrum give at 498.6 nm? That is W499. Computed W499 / 31.21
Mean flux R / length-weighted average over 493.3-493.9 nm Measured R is 30.8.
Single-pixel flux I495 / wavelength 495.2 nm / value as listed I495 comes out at 39.12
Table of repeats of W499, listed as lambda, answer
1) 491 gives 32.09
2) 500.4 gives 28.56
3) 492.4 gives 33.48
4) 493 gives 31.31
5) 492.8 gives 32.78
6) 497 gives 37.82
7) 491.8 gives 29.46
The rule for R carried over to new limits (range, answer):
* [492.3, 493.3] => 33.5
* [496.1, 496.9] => 33.1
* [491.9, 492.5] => 31.6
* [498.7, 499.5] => 32.2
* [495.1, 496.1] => 35.4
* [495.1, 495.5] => 35.5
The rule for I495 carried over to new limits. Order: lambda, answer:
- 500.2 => 32.95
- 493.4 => 26.87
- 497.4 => 31.97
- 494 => 30.99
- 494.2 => 31.58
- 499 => 28.03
